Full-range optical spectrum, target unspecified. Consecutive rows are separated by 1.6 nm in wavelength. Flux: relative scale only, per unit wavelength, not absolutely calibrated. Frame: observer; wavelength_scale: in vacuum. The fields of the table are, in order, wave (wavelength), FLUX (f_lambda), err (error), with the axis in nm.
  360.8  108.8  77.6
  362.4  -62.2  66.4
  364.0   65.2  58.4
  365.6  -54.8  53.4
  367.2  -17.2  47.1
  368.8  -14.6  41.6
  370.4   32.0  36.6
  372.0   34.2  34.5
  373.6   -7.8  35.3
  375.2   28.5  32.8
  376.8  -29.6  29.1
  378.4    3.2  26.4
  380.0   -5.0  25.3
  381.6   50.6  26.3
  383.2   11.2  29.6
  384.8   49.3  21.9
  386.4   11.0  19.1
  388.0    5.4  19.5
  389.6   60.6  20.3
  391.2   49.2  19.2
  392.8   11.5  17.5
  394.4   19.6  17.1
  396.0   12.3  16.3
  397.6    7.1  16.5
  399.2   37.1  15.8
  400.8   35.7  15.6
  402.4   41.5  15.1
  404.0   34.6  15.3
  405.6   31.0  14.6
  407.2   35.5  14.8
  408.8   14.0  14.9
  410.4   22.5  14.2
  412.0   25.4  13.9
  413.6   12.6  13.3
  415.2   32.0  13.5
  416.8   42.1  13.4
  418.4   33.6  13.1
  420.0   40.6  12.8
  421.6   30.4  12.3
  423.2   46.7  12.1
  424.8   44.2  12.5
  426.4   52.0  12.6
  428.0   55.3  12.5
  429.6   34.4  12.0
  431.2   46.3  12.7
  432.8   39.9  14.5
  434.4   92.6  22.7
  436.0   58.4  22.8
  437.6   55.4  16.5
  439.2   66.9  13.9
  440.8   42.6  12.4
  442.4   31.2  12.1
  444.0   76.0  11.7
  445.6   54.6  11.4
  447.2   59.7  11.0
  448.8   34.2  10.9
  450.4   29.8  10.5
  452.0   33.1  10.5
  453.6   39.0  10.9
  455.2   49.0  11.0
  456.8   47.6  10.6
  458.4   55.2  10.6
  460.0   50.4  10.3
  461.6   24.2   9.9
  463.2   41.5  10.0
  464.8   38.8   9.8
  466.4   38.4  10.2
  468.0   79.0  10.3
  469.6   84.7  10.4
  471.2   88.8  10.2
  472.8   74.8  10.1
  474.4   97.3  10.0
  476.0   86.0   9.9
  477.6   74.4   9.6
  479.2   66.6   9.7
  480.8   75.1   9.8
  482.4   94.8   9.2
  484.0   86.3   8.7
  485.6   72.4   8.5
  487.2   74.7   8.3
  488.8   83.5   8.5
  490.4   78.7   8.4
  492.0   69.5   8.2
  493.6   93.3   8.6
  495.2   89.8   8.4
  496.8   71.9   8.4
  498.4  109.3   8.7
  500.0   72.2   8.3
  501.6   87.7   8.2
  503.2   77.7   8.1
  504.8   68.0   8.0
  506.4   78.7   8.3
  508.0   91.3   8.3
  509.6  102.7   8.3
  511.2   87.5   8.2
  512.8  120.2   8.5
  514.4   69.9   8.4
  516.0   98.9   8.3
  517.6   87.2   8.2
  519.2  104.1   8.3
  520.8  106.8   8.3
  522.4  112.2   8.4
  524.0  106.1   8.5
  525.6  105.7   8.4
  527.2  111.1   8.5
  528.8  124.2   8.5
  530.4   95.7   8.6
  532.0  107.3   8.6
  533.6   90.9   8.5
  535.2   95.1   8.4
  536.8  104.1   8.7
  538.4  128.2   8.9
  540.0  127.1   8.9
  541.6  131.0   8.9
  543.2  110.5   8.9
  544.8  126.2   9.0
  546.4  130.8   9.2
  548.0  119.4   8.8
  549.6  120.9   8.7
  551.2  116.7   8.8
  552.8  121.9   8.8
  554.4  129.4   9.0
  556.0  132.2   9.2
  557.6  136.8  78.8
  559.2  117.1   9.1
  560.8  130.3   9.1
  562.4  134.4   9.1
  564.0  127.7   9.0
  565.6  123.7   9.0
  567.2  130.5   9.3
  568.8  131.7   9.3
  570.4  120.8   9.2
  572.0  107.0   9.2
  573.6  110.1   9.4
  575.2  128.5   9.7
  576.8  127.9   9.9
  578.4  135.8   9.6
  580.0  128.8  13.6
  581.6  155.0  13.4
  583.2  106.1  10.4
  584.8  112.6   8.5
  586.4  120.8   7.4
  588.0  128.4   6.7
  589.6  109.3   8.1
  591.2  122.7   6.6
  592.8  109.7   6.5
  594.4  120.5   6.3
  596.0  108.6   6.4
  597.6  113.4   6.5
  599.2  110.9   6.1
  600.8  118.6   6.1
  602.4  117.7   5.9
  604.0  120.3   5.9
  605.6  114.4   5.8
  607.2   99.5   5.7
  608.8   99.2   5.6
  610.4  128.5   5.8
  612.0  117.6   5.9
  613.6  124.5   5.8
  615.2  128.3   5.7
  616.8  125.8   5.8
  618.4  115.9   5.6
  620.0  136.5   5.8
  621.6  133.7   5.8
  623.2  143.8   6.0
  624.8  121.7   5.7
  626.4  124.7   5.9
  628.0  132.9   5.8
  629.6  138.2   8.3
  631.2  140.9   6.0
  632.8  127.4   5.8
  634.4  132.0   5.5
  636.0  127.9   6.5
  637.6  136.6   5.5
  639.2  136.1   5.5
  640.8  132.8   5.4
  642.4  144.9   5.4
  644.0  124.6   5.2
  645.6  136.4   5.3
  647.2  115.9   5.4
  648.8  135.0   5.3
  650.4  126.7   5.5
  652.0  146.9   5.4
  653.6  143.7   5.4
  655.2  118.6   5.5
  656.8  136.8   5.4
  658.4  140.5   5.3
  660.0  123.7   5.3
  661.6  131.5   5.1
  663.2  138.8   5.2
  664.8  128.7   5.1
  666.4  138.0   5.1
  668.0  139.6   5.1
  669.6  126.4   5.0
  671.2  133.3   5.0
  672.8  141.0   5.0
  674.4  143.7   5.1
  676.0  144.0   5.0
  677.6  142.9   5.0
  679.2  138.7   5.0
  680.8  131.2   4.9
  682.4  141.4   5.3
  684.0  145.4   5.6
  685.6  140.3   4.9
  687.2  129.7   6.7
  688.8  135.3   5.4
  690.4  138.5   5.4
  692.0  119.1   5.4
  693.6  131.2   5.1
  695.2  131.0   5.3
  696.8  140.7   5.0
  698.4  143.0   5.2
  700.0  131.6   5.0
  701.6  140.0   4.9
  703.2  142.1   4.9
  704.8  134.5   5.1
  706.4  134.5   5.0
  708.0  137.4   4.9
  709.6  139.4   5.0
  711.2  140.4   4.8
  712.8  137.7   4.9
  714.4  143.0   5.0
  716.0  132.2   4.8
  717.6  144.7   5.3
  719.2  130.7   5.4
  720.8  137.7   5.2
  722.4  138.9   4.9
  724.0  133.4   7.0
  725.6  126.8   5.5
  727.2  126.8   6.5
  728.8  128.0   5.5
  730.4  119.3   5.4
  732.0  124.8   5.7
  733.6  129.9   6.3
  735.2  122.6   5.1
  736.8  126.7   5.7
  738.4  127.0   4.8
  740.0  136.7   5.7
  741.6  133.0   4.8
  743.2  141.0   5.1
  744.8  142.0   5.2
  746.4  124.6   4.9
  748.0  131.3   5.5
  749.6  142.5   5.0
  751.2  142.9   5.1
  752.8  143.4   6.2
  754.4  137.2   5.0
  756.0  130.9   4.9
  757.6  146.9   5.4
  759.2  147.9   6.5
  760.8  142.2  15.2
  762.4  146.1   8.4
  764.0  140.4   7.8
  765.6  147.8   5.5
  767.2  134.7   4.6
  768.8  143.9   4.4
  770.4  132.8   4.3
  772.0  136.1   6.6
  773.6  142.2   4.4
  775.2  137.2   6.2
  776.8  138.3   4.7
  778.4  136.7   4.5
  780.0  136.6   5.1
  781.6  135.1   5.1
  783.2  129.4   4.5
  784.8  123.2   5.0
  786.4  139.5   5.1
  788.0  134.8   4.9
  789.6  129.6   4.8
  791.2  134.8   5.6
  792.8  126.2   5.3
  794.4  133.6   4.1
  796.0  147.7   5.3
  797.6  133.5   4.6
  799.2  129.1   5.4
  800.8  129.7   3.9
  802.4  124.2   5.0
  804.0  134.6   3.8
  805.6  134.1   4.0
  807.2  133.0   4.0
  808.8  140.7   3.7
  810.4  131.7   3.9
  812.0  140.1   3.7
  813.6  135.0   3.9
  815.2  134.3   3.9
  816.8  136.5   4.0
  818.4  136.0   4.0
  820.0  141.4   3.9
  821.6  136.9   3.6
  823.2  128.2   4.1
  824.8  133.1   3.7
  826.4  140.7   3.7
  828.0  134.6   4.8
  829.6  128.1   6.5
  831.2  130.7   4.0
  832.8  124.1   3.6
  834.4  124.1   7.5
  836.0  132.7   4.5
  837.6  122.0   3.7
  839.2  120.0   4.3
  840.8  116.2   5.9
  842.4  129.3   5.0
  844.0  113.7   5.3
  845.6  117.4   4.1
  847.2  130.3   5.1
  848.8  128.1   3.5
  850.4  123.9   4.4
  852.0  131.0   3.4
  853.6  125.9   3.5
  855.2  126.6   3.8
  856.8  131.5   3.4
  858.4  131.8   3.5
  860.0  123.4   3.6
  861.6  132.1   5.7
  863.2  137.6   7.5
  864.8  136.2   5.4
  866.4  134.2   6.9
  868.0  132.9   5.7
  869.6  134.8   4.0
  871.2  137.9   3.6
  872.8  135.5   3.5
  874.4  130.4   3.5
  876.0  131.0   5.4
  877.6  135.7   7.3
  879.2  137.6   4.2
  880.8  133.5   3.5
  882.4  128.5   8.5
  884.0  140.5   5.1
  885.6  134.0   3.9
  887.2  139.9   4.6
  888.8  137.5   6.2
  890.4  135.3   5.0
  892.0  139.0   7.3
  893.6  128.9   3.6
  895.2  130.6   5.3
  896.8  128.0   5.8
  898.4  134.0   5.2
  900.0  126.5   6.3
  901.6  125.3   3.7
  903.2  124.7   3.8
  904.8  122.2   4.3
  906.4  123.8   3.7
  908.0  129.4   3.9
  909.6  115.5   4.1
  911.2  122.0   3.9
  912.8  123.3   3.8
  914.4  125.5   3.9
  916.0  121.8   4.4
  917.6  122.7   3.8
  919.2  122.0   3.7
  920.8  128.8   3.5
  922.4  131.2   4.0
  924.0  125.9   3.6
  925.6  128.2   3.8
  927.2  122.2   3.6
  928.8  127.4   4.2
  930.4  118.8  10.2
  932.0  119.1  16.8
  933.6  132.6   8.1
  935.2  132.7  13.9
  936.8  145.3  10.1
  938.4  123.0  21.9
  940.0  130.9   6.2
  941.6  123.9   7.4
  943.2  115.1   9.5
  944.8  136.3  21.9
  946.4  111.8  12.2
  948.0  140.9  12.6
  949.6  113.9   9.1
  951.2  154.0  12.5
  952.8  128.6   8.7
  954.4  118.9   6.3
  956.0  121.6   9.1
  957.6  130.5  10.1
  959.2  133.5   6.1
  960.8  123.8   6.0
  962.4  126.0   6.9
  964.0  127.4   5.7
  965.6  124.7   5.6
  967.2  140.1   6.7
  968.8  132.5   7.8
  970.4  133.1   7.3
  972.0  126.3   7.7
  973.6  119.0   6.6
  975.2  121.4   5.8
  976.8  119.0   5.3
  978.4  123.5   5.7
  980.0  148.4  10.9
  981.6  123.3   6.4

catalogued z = 0.17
